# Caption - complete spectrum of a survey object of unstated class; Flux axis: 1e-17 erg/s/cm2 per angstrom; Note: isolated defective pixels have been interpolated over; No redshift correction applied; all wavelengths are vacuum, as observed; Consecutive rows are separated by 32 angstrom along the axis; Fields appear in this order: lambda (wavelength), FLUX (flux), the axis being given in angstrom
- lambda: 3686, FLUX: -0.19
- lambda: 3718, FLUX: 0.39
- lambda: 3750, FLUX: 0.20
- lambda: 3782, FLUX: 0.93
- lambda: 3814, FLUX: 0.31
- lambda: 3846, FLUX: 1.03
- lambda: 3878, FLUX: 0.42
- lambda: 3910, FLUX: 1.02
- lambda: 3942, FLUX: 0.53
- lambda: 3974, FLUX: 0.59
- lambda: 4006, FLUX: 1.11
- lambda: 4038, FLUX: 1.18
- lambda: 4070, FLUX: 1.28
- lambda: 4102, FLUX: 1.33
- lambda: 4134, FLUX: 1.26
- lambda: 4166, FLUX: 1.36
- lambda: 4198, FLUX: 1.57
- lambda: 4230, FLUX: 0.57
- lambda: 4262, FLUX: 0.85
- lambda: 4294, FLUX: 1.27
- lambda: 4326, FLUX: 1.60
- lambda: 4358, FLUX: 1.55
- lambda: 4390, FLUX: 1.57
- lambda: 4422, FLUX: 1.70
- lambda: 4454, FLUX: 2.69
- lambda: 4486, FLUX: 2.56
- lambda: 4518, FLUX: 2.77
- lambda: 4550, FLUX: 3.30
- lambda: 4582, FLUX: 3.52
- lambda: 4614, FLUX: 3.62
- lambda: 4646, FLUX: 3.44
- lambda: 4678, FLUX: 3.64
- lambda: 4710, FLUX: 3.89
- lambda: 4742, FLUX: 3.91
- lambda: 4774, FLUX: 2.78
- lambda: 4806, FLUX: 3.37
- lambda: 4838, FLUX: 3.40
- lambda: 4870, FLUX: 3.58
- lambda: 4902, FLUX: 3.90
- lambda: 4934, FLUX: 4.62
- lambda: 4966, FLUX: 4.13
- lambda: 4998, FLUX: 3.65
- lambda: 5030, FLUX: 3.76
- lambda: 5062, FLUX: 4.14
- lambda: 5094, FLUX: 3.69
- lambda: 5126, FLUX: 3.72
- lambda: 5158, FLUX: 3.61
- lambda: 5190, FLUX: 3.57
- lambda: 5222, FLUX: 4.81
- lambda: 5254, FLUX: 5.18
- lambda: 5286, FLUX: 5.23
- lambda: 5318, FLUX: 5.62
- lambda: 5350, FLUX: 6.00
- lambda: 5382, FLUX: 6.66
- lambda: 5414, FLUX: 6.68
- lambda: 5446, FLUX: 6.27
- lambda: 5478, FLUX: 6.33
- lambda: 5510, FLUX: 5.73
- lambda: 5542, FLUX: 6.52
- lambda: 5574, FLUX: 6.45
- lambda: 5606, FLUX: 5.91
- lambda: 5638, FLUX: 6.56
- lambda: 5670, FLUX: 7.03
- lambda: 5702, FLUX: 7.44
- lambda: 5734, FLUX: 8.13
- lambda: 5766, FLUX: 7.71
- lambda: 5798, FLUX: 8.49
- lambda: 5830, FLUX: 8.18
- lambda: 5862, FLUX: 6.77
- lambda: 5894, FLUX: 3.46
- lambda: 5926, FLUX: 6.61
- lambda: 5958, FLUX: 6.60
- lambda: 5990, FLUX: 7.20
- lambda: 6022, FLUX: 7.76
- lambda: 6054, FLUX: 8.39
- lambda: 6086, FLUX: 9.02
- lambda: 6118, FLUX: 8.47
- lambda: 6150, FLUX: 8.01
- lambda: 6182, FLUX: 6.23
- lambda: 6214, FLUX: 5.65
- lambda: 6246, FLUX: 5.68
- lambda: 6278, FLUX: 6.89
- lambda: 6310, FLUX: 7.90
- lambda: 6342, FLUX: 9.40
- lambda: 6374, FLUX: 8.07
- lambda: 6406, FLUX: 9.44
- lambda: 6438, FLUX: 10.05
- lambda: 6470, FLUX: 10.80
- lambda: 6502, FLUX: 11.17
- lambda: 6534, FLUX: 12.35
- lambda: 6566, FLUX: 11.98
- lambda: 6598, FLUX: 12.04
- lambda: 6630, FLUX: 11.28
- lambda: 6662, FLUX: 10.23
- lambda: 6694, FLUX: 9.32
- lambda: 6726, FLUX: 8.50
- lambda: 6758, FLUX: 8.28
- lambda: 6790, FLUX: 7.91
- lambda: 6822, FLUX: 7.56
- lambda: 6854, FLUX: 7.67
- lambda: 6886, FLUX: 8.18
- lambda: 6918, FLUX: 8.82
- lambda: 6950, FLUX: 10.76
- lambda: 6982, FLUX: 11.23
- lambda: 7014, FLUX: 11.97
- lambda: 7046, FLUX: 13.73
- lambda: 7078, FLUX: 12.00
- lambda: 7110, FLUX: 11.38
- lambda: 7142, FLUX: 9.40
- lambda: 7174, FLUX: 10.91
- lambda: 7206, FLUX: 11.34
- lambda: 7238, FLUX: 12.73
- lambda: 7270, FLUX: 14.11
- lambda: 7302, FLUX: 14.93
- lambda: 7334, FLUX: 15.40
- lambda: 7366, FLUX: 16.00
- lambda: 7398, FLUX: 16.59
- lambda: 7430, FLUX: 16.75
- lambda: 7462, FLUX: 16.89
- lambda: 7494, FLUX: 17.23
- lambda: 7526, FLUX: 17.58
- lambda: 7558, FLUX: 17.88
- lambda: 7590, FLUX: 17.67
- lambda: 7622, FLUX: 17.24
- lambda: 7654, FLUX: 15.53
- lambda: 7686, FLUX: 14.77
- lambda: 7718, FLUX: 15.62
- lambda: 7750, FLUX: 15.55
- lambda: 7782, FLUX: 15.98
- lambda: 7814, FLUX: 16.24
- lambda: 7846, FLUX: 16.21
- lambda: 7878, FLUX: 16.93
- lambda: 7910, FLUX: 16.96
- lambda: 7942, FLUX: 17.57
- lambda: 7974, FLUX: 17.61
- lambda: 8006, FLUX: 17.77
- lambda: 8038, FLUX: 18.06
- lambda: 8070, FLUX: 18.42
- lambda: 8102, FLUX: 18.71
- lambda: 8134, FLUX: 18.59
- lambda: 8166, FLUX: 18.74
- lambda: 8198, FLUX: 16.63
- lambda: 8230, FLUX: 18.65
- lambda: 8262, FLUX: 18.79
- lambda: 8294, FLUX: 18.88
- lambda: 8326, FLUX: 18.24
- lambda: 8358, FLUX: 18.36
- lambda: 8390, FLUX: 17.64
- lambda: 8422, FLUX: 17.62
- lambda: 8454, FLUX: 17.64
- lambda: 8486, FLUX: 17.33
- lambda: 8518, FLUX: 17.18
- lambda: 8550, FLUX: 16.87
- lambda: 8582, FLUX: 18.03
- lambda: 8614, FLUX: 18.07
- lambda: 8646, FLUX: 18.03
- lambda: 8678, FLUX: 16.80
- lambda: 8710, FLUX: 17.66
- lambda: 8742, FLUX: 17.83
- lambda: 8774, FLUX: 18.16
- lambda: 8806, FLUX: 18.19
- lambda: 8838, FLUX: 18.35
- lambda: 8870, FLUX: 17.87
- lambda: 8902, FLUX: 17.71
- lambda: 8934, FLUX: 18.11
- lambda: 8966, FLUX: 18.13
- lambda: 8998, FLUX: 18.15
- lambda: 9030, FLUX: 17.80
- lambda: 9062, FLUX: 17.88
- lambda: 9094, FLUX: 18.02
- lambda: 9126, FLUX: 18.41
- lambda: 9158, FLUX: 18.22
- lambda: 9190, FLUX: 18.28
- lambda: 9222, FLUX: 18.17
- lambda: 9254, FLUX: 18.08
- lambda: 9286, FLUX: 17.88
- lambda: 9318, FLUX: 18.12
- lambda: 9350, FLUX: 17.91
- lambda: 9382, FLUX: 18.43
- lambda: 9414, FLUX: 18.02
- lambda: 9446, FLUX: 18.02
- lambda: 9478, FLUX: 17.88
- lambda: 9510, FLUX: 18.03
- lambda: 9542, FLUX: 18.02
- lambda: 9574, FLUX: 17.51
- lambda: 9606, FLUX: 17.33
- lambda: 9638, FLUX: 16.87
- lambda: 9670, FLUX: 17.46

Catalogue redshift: 0.000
